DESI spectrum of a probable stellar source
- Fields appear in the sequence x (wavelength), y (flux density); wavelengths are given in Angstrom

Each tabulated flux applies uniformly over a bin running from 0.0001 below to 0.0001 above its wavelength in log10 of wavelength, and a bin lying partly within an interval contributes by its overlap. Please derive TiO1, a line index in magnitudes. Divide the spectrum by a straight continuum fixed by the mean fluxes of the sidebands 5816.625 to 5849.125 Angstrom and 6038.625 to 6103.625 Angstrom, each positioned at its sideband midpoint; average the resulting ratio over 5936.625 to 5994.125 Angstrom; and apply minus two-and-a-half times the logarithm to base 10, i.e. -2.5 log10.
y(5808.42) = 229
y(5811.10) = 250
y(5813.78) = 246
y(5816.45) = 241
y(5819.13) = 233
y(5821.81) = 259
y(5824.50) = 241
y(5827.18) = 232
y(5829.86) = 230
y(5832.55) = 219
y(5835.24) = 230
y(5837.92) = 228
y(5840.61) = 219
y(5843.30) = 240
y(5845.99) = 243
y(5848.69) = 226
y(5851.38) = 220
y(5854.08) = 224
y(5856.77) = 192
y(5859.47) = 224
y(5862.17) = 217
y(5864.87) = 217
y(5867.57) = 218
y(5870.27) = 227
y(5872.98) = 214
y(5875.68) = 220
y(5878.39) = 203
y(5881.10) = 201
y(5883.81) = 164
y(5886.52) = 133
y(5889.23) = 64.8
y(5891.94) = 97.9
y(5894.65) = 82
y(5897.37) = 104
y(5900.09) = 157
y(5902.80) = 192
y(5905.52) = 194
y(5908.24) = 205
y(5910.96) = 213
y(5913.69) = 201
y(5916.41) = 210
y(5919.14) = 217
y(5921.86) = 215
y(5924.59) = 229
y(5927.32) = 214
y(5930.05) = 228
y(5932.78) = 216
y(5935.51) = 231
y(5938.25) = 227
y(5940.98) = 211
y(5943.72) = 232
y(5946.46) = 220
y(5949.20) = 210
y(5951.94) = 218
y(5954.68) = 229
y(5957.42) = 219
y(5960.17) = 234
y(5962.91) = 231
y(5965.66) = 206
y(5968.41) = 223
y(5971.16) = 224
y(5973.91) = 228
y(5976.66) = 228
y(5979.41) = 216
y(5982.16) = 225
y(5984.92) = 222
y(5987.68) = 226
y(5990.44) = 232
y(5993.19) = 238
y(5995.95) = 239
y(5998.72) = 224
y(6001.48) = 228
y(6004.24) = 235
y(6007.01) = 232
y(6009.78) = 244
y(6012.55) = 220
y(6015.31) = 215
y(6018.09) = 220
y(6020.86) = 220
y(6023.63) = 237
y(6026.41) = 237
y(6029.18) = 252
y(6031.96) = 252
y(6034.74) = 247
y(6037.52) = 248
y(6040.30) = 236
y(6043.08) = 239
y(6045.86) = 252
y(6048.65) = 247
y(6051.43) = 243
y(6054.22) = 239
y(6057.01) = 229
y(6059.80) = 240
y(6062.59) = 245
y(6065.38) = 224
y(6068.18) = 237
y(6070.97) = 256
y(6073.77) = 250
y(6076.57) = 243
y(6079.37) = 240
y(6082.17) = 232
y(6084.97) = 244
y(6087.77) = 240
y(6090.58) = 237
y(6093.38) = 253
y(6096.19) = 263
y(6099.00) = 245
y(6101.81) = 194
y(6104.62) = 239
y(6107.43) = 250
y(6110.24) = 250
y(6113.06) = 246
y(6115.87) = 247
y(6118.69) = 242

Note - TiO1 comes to 0.06 mag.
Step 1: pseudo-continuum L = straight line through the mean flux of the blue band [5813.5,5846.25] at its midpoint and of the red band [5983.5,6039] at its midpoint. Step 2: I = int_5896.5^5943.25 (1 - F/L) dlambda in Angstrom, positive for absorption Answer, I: 5.7 Angstrom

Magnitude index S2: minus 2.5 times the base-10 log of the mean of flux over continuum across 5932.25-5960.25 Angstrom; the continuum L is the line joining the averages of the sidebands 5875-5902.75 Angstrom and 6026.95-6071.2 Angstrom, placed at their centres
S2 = -0.24 mag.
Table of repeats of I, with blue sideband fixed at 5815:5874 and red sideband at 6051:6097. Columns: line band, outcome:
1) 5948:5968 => 1.1 Angstrom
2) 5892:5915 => 6.6 Angstrom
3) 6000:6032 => 0.8 Angstrom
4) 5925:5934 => 0.5 Angstrom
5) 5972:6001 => 1.0 Angstrom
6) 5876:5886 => 1.8 Angstrom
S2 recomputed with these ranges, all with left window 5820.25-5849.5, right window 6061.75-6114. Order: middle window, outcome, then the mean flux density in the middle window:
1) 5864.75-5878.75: 0.083 mag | 217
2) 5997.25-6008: 0.042 mag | 230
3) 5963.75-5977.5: 0.075 mag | 222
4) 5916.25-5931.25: 0.080 mag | 219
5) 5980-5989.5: 0.067 mag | 224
